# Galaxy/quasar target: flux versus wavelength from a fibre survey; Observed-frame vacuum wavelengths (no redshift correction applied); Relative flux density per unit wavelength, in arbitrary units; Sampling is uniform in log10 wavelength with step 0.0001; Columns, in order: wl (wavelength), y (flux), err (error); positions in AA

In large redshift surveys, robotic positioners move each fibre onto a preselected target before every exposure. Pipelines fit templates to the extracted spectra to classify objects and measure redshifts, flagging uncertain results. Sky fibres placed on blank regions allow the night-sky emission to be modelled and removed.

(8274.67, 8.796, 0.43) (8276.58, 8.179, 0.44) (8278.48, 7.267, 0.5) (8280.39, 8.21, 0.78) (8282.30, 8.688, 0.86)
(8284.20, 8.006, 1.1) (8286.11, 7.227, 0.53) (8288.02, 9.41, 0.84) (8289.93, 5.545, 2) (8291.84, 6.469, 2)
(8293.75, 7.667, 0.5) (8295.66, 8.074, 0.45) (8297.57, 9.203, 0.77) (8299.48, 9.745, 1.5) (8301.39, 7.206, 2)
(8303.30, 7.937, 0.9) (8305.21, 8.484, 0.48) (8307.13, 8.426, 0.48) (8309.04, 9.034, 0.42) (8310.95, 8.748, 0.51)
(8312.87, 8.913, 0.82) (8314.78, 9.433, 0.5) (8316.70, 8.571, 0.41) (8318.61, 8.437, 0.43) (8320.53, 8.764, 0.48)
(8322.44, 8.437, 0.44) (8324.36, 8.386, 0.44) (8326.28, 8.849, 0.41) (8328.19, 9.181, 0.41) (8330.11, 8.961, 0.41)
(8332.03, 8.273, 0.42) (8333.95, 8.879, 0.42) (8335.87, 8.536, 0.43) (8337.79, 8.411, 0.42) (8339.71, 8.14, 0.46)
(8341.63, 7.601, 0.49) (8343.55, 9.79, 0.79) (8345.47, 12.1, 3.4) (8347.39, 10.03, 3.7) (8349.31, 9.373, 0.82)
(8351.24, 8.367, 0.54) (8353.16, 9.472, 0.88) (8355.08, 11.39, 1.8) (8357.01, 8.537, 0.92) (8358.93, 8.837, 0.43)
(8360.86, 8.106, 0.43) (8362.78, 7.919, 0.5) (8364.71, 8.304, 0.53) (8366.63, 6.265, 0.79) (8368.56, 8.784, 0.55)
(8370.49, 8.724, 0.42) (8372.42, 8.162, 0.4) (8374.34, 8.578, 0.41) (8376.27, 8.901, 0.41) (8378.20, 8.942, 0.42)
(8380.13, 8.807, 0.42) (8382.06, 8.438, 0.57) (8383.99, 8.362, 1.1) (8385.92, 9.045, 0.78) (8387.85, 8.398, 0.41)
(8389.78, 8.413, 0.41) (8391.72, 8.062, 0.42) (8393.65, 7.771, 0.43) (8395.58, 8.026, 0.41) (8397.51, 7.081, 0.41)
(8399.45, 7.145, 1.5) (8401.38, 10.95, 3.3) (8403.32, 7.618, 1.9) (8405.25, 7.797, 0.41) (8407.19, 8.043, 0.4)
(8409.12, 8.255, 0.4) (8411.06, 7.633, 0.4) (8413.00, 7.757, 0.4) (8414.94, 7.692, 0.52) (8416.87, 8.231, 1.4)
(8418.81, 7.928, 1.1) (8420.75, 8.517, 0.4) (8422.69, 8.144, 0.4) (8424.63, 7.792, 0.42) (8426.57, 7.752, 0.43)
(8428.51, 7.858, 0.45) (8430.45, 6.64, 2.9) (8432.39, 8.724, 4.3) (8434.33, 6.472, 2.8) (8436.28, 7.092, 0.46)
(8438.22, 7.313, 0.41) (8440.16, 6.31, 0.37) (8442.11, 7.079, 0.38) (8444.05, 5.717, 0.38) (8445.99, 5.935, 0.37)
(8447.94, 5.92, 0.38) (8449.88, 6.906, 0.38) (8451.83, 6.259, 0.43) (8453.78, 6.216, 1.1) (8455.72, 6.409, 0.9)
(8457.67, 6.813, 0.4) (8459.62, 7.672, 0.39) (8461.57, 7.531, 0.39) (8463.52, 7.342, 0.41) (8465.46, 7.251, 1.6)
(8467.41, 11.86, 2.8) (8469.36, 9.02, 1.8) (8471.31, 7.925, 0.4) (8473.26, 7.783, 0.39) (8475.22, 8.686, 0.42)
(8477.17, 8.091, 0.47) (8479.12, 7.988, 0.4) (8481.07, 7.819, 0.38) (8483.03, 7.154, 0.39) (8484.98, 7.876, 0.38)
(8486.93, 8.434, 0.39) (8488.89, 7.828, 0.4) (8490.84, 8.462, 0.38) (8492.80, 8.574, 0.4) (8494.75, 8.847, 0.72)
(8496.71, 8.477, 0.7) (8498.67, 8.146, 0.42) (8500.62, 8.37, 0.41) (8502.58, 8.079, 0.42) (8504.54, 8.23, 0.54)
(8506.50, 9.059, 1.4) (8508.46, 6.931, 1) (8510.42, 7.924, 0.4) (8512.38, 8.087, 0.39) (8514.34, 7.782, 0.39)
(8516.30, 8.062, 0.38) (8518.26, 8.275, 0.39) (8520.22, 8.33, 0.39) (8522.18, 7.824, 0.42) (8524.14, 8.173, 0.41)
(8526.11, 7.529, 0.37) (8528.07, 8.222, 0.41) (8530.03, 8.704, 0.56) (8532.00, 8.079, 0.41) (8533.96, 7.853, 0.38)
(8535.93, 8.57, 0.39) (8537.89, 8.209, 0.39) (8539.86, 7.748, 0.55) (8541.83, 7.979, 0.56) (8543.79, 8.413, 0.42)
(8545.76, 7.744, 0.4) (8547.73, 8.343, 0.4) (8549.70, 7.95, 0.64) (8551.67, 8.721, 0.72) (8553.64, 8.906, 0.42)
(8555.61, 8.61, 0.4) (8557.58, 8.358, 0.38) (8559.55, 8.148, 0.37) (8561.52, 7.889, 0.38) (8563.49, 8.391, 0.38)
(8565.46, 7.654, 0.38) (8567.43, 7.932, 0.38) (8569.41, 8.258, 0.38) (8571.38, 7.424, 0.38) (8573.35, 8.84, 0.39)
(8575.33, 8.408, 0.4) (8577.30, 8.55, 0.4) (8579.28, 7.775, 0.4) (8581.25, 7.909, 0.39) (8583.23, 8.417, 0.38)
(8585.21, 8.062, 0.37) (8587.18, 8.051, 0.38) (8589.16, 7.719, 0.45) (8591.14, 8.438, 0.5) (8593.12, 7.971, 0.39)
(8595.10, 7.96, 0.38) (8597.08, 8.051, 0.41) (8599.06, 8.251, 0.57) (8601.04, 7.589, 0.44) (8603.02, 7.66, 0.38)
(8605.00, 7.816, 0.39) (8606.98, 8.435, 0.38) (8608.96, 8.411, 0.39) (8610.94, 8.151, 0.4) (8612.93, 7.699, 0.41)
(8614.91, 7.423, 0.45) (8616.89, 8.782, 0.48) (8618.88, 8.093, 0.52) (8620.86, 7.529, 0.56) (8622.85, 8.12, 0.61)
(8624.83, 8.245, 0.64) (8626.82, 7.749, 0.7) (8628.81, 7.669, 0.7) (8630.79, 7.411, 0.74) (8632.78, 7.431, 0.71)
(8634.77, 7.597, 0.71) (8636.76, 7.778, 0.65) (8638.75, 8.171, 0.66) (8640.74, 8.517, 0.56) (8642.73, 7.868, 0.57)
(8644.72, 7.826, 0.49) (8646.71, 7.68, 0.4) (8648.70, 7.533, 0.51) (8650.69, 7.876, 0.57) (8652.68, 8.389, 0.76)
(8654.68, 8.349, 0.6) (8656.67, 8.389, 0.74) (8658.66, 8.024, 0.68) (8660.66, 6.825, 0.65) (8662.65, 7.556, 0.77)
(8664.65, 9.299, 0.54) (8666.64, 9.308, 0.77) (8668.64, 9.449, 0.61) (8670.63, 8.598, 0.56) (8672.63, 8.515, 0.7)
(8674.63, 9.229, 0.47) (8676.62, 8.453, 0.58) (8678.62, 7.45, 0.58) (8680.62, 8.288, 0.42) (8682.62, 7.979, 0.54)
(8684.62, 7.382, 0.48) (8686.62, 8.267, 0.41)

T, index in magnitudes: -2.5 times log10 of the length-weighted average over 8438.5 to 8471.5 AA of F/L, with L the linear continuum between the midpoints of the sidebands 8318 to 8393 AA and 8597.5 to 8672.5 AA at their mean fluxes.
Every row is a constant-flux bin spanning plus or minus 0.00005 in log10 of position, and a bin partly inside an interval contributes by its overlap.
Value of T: 0.18 mag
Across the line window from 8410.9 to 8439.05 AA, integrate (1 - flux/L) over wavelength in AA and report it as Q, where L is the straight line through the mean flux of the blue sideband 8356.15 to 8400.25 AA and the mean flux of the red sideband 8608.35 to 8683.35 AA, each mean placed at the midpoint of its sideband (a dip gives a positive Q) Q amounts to 1.8 AA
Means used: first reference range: 8.25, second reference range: 8.1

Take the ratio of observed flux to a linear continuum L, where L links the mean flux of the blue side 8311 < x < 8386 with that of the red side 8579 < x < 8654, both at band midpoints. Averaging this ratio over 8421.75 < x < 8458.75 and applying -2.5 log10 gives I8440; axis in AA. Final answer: 0.23 mag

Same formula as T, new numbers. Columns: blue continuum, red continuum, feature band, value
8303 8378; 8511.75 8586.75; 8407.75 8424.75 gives 0.072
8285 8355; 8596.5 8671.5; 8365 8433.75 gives 0.046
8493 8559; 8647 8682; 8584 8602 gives 0.032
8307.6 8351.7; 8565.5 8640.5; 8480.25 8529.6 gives 0.029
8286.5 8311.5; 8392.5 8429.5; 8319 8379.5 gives -0.095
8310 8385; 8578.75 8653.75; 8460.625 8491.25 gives 0.026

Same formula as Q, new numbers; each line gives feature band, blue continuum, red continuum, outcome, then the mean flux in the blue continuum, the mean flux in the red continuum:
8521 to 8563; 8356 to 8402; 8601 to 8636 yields -0.85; 8.34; 7.89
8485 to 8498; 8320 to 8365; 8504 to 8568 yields -0.09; 8.96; 8.14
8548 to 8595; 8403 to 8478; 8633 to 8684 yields -1.58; 7.54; 8.18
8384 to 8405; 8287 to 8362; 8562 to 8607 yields 0.72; 8.71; 8.06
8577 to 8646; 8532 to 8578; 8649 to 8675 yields 2.85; 8.21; 8.4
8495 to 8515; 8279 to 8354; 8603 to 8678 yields 0.39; 8.58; 8.1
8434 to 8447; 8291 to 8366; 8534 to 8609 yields 2.92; 8.74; 8.14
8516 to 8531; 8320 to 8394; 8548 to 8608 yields 0.26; 8.73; 8.14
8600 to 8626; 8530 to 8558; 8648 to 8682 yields 0.95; 8.26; 8.33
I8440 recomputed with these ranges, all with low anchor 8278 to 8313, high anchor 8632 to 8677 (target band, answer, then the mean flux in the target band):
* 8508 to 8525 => 0.03 mag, 7.96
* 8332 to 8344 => -0.05 mag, 8.48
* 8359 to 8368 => 0.04 mag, 7.82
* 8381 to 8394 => -0.03 mag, 8.39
